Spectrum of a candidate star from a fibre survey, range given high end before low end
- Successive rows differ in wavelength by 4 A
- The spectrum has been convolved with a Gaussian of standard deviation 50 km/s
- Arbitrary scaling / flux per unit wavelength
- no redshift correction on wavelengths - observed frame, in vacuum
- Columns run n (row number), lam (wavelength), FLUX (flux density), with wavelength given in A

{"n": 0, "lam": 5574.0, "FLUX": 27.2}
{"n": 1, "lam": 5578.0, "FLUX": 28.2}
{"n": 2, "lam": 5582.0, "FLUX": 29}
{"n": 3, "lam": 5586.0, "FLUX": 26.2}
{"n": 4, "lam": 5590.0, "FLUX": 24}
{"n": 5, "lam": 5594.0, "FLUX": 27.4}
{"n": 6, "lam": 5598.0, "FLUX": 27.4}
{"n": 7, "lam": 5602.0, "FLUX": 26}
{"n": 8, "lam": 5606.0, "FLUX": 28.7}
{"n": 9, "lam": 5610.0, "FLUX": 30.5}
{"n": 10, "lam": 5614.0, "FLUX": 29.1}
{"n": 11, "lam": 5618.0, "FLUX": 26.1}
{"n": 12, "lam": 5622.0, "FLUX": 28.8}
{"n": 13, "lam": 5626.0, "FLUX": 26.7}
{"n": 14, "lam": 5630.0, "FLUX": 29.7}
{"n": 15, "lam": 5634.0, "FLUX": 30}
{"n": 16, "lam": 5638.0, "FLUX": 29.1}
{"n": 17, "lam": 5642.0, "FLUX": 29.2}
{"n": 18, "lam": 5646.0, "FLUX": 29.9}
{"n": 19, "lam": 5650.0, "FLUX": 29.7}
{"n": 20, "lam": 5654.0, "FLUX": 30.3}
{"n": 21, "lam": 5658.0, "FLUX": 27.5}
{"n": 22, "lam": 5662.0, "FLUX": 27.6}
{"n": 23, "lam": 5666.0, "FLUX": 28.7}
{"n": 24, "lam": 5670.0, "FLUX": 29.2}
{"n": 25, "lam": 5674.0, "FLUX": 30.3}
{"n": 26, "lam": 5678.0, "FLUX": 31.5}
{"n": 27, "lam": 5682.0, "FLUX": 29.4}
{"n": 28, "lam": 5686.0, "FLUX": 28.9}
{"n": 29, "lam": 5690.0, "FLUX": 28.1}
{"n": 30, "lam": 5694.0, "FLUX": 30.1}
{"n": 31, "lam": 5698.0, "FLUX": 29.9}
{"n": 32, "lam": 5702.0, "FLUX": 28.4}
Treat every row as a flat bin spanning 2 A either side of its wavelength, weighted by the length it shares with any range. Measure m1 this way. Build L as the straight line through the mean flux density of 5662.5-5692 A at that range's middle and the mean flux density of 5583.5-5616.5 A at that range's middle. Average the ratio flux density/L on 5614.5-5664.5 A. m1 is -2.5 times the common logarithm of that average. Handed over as -0.01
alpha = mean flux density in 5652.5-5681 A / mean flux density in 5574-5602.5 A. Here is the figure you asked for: 1.09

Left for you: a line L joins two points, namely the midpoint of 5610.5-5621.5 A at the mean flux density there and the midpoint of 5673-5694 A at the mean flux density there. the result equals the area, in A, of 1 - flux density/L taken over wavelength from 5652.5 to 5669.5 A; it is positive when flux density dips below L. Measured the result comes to 0.4 A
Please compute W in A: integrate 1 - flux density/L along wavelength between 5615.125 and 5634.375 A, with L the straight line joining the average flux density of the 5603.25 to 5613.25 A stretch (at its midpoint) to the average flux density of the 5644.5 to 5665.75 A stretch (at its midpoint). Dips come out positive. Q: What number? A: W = 0.7 A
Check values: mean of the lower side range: 29.3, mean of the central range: 28.2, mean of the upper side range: 29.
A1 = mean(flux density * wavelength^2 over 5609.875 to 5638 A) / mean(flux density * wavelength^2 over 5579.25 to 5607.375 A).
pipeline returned 1.07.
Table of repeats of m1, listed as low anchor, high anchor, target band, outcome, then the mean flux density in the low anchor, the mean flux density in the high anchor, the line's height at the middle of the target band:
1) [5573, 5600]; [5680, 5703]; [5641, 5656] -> -0.057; 27.1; 29.2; 28.3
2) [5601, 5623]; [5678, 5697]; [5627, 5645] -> -0.027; 28.3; 29.4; 28.6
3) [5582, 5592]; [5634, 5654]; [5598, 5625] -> -0.024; 25.9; 29.6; 27.5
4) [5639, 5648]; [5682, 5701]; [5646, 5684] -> 0.000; 29.5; 29.2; 29.4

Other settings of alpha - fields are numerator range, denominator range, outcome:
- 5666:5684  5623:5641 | 1.04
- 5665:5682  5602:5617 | 1.04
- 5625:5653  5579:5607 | 1.09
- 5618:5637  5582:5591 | 1.09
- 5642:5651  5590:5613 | 1.07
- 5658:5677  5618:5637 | 1.01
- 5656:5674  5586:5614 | 1.04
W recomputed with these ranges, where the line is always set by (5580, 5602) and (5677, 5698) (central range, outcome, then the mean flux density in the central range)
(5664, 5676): -0.15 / 29.4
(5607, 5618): -0.67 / 29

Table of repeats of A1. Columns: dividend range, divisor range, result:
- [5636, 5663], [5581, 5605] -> 1.11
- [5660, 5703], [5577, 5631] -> 1.09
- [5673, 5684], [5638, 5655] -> 1.04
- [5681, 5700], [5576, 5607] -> 1.12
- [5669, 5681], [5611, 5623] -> 1.10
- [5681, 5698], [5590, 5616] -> 1.08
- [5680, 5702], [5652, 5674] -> 1.02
